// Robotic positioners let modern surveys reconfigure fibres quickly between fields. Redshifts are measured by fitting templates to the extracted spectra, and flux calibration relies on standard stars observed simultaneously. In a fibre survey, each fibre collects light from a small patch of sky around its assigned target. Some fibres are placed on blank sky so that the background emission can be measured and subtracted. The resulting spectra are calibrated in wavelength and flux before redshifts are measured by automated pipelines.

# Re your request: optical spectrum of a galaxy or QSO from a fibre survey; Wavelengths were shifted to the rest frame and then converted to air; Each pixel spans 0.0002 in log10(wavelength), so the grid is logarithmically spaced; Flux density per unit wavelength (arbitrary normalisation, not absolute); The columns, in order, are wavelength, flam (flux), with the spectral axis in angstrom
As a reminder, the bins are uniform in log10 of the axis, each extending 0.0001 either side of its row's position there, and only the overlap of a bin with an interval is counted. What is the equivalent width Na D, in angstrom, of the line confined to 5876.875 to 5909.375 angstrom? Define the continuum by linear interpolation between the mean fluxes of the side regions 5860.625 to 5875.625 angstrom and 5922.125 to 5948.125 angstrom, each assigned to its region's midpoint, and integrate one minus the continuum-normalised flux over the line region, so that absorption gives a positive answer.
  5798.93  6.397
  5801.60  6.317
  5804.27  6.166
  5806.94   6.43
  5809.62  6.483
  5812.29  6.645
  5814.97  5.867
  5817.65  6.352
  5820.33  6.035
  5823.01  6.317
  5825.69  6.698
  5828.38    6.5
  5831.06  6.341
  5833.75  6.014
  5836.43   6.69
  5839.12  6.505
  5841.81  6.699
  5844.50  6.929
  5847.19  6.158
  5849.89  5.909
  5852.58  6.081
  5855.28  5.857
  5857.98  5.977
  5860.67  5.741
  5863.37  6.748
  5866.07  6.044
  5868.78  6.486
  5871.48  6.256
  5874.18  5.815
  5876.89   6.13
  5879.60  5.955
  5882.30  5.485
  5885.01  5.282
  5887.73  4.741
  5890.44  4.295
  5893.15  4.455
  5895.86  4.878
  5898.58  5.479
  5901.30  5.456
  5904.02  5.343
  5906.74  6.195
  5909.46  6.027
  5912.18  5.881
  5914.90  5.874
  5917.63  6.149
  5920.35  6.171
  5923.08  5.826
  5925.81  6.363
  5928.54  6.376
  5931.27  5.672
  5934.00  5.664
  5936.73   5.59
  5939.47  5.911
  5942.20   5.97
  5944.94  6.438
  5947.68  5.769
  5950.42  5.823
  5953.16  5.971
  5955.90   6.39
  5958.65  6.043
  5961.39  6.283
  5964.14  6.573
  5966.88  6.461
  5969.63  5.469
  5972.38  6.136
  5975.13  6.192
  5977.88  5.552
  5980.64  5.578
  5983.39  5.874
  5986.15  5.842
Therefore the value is 4.4 angstrom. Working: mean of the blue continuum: 6.22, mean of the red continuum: 5.97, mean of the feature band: 5.3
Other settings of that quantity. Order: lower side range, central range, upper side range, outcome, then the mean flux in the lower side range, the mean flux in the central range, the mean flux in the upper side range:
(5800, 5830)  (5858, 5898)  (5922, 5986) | 3.8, 6.35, 5.6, 5.99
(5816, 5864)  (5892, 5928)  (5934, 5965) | 2.4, 6.3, 5.72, 6.04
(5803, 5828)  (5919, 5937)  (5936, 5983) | 0.3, 6.34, 5.97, 6.01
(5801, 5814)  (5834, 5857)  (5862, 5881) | -0.2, 6.4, 6.33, 6.2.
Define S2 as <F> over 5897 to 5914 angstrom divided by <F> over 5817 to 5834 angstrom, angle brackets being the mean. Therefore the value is 0.90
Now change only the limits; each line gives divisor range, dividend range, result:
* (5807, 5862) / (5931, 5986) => 0.95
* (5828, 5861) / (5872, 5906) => 0.85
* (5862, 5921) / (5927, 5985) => 1.05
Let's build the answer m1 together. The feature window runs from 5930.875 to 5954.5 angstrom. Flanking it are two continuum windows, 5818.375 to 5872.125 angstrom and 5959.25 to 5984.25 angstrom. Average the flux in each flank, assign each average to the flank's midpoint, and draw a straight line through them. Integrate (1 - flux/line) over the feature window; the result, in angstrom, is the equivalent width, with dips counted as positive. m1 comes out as 0.8 angstrom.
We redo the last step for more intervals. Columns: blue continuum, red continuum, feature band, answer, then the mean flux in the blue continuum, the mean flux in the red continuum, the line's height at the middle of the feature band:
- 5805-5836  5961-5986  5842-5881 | 0.53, 6.34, 5.99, 6.25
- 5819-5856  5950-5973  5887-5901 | 3.20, 6.35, 6.14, 6.25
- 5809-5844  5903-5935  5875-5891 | 1.99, 6.41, 5.97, 6.14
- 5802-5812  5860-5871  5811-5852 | -0.17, 6.39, 6.28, 6.35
